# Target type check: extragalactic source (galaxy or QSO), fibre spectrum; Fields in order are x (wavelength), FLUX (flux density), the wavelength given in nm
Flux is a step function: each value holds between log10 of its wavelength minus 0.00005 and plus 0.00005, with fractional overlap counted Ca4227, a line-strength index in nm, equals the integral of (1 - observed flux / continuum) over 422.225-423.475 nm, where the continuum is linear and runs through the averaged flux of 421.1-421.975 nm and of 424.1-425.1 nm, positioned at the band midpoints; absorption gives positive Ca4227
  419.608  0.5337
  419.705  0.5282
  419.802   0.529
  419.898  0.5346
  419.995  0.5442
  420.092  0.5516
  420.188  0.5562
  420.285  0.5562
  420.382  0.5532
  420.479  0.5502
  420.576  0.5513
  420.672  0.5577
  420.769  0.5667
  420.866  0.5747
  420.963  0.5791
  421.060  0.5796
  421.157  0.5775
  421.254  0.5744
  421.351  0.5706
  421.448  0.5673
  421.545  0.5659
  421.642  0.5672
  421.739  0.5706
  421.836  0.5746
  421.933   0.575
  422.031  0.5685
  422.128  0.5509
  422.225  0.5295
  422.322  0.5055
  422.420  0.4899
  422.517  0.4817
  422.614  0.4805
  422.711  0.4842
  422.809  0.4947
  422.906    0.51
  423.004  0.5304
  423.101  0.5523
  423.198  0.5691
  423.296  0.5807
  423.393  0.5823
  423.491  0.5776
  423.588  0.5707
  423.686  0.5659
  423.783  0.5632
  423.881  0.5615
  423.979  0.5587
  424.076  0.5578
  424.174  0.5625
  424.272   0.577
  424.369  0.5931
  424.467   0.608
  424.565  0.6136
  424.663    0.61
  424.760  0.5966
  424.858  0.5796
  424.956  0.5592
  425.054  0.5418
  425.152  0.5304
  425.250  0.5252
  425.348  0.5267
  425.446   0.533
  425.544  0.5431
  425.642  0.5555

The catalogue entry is 0.12 nm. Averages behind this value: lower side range 0.572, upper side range 0.583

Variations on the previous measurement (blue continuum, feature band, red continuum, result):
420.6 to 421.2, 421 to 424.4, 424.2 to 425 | 0.17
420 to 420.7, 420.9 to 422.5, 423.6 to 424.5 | 0.01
